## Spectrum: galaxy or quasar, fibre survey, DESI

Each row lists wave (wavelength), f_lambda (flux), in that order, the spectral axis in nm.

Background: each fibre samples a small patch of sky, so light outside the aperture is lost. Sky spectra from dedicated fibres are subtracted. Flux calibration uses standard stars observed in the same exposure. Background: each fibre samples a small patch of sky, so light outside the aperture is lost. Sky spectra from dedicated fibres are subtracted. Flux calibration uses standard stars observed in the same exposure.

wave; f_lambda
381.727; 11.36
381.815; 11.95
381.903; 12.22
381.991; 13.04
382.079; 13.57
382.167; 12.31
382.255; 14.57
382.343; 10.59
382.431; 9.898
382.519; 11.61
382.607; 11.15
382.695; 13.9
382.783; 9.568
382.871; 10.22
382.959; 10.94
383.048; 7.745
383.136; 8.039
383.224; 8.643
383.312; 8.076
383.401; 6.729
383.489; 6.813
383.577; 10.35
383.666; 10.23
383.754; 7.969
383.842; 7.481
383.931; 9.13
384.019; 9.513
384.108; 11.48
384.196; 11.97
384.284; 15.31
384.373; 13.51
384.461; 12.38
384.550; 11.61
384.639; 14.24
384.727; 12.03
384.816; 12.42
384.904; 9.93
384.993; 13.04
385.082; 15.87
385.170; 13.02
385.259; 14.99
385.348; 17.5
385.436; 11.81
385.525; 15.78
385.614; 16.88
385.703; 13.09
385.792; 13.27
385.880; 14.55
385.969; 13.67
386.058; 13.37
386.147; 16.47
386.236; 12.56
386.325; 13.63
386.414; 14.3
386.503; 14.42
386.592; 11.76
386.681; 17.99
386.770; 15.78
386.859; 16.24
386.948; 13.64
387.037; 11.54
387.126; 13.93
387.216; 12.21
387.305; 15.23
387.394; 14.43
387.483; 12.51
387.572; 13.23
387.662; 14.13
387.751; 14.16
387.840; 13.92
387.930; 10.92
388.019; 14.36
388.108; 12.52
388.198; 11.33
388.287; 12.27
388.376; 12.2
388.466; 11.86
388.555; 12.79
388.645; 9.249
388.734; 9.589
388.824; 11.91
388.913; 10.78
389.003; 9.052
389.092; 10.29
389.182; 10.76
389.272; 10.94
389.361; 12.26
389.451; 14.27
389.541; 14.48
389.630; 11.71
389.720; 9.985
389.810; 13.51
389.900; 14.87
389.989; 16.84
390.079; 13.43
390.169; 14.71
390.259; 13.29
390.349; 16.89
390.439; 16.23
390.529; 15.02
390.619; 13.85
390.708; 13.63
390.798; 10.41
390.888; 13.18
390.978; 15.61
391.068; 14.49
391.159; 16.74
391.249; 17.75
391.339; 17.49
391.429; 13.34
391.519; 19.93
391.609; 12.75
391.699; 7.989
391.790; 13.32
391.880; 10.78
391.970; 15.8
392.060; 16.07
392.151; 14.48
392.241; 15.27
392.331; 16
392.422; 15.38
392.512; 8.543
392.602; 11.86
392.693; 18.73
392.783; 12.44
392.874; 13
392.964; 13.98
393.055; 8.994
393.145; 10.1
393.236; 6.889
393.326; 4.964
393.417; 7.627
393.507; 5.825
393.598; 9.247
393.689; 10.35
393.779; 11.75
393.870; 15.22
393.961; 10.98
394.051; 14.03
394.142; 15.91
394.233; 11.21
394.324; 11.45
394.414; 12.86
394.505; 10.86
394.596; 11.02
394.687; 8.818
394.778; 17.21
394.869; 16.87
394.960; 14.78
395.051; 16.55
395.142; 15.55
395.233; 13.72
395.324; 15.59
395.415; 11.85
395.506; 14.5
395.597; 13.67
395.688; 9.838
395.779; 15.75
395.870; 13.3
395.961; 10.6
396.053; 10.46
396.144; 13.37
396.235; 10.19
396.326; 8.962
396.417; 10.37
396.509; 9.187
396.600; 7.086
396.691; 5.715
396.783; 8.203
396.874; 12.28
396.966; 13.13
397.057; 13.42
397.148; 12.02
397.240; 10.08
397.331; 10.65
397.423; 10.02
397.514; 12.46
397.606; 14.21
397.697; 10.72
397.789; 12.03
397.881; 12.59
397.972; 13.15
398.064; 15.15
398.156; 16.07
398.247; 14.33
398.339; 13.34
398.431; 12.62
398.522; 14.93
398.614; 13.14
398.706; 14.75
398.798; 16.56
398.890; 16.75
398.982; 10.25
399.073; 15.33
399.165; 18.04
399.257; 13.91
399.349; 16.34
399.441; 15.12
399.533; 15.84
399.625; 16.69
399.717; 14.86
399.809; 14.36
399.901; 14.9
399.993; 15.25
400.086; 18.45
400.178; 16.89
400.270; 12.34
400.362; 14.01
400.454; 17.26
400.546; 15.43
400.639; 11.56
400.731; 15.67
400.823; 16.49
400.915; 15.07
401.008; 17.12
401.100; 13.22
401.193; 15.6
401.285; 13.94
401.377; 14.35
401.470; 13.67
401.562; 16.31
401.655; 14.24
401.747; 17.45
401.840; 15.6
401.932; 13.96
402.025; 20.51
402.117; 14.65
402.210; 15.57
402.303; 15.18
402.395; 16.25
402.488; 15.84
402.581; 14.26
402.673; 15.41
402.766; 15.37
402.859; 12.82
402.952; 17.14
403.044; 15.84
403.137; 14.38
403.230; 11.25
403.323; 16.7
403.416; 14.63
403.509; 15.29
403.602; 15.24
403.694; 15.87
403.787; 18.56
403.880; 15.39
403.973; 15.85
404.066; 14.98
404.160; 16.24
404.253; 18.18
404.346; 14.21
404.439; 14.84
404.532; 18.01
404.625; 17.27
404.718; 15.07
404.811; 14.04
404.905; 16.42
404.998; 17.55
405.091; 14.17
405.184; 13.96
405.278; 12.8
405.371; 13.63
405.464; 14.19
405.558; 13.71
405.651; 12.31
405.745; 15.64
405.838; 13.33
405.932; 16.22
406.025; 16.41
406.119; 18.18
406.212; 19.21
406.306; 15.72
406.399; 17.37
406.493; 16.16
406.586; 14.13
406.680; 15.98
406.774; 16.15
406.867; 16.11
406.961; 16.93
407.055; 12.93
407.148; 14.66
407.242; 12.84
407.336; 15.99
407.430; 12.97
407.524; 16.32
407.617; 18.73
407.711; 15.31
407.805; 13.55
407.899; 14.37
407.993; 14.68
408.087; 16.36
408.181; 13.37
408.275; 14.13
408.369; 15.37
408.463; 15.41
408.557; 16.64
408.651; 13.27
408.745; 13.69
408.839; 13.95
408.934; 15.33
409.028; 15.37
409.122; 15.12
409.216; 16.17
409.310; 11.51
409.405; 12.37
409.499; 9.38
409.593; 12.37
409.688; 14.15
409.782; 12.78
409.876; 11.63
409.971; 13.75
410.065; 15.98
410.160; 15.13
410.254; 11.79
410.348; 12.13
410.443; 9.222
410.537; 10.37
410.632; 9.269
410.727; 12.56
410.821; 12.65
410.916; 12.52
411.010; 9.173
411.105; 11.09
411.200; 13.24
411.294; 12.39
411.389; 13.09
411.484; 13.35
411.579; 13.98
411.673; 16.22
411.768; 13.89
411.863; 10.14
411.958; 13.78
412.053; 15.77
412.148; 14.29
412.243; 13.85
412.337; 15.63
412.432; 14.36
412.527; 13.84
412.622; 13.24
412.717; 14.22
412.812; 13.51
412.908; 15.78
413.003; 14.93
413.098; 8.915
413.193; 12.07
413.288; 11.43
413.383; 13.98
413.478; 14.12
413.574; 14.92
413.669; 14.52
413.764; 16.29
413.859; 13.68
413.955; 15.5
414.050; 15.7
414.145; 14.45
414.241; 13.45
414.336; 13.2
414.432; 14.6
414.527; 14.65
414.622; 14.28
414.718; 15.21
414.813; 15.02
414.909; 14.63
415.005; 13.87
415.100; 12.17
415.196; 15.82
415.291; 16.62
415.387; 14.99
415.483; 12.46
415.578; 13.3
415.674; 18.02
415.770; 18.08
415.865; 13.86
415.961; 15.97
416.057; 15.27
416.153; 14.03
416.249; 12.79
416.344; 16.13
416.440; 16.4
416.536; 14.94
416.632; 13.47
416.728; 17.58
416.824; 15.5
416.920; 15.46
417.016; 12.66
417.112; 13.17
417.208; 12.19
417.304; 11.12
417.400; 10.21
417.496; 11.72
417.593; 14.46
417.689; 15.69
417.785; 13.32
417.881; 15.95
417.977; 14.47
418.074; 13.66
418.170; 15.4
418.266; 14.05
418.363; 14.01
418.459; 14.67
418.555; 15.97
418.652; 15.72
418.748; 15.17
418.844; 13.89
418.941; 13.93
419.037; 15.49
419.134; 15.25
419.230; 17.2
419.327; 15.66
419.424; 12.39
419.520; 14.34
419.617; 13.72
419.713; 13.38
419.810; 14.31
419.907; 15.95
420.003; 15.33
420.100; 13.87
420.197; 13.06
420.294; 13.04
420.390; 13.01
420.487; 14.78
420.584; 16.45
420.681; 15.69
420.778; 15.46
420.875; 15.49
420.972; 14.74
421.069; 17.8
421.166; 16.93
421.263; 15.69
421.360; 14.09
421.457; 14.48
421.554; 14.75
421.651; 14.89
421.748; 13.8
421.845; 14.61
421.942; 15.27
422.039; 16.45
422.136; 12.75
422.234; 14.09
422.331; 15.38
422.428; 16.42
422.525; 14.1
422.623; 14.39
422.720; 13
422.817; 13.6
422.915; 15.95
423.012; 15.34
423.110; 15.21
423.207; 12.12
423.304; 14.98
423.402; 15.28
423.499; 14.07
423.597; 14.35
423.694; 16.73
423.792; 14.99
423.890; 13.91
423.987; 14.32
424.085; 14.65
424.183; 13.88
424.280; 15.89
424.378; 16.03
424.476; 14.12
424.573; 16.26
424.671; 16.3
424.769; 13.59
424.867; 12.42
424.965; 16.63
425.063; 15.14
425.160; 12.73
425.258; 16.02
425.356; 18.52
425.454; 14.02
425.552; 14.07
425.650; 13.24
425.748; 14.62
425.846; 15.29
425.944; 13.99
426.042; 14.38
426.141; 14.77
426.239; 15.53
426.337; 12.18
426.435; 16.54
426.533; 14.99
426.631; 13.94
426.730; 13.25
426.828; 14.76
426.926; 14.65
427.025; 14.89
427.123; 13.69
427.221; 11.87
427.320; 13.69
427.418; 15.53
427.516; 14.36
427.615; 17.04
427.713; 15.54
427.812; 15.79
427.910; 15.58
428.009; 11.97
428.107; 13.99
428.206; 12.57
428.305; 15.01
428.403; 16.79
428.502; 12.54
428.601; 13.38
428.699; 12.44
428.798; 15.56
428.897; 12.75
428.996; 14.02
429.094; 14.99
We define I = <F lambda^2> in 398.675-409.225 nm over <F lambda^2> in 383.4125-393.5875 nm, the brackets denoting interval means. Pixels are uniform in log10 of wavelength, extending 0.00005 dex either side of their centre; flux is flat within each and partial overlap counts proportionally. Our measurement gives 1.28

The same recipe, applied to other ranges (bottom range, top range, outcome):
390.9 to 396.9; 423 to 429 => 1.36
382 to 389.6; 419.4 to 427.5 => 1.44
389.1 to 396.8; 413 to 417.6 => 1.25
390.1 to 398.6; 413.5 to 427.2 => 1.31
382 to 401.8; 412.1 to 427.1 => 1.28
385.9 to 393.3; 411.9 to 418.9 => 1.22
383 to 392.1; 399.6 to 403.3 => 1.26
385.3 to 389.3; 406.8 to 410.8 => 1.18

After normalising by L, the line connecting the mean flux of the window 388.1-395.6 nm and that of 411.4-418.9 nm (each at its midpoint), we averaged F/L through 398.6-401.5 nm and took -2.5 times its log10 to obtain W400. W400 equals -0.13 mag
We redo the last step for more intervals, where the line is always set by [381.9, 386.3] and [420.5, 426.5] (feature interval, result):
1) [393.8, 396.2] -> -0.05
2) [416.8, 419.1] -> 0.03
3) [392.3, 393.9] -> 0.14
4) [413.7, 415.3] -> -0.03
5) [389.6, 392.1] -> -0.15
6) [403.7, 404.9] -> -0.19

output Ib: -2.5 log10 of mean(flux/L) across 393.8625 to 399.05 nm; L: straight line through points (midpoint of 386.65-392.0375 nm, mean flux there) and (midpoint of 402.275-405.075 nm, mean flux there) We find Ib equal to 0.15 mag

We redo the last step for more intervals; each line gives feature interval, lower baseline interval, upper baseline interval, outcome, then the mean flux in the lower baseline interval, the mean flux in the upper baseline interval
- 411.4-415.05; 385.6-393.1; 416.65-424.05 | 0.02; 13.5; 14.6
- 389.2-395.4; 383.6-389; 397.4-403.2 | 0.04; 12.9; 14.9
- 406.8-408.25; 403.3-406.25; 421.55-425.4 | 0.03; 15.5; 14.8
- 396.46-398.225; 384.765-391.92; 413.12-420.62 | 0.20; 13.5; 14.4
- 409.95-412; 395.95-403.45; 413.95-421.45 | 0.15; 14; 14.6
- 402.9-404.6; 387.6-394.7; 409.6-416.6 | -0.18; 12.7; 13.8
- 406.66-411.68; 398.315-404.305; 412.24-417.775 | 0.07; 15.3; 14.3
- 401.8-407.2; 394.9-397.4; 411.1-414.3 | -0.20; 11.9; 13.8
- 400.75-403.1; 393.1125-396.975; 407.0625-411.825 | -0.23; 11.6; 13.6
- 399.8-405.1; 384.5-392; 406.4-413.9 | -0.13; 13.5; 13.8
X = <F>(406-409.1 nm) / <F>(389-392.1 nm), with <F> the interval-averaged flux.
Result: 1.1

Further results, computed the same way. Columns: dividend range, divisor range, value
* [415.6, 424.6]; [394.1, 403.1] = 1.06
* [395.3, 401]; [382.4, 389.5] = 1.09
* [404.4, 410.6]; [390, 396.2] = 1.11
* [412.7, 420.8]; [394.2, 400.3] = 1.09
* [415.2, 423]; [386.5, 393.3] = 1.10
